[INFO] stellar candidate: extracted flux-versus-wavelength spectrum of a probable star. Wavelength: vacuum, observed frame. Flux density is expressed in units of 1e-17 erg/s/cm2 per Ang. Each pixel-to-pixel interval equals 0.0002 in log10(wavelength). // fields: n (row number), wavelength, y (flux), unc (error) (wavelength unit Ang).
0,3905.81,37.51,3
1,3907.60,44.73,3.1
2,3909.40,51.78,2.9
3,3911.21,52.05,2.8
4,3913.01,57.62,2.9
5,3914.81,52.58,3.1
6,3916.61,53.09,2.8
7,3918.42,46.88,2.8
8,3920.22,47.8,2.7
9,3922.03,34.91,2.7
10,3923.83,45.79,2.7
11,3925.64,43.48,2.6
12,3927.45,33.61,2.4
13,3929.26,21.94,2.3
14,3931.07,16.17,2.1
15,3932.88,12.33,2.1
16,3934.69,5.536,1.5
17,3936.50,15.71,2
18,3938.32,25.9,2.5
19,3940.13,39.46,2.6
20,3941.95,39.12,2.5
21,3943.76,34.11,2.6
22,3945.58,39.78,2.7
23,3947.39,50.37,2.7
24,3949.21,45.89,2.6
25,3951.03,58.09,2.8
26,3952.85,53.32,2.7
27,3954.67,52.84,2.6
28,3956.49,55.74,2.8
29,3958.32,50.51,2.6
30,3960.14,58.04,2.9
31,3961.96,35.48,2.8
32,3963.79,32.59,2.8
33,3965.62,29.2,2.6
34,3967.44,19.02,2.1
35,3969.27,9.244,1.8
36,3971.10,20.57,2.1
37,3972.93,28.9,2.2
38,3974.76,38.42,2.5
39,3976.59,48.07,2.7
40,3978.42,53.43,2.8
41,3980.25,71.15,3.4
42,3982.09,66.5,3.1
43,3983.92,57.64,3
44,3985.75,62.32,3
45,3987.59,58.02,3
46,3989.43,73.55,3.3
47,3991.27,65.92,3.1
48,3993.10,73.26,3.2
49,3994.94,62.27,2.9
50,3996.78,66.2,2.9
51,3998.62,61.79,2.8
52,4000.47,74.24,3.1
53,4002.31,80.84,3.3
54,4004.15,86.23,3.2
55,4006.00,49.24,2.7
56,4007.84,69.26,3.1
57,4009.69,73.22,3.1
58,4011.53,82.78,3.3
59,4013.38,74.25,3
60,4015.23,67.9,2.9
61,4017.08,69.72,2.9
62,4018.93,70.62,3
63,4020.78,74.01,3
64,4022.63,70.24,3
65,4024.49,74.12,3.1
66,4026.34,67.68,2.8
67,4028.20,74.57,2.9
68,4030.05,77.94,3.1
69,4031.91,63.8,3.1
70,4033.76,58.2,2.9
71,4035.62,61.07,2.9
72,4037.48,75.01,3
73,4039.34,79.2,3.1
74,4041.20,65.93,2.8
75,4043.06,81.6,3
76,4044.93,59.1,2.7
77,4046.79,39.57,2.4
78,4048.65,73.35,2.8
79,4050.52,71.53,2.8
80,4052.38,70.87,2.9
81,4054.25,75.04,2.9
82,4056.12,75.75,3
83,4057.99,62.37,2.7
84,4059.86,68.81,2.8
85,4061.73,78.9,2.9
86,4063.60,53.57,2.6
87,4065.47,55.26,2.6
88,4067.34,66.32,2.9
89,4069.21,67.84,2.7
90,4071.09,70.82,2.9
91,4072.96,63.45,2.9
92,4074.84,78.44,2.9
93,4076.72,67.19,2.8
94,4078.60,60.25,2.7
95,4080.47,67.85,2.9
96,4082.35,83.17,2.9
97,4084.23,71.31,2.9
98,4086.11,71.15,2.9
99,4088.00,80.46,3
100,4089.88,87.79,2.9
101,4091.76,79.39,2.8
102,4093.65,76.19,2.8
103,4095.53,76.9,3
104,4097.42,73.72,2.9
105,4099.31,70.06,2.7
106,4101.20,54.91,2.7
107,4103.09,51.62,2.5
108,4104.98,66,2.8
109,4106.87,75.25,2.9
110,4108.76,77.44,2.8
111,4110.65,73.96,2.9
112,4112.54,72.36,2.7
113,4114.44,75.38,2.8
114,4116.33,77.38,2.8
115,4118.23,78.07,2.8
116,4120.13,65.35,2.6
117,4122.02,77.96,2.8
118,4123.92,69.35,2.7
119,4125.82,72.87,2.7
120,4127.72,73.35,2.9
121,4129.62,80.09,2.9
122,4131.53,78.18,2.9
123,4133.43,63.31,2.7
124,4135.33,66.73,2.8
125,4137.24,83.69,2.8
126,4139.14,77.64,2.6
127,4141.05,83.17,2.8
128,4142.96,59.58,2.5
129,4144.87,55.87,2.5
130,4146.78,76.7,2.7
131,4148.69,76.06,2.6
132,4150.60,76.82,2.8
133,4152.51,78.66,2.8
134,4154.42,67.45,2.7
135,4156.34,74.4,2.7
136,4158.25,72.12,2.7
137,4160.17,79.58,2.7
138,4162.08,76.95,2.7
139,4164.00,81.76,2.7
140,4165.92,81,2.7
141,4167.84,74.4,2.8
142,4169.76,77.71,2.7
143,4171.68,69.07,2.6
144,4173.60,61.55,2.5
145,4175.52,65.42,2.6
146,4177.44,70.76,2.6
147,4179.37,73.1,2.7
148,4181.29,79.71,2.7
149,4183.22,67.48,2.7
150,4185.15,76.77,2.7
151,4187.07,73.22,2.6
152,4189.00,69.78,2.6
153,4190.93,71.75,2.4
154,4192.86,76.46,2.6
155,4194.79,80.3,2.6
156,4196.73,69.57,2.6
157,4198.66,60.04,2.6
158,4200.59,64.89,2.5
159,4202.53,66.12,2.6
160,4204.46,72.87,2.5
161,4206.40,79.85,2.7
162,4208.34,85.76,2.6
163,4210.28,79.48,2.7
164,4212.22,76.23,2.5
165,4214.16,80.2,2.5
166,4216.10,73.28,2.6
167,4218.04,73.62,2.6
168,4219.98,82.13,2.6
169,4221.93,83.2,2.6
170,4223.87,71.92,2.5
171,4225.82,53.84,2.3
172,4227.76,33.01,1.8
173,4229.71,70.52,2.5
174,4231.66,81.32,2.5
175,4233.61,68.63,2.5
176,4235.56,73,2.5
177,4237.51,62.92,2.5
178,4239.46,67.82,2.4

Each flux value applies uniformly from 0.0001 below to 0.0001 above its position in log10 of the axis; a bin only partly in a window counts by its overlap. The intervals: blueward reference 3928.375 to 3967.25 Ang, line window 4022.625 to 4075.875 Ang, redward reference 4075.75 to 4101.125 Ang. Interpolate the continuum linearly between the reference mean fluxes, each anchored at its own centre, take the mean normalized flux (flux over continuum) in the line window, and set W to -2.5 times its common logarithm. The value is -0.09 mag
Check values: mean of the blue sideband 36.5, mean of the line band 68.2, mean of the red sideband 73.6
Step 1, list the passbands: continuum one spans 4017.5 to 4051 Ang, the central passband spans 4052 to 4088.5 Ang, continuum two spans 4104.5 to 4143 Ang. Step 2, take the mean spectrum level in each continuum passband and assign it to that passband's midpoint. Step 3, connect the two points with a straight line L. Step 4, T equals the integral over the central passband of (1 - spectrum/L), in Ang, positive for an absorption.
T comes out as 0.8 Ang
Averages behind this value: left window 68.7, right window 74.1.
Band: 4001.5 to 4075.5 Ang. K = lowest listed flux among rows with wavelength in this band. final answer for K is 39.57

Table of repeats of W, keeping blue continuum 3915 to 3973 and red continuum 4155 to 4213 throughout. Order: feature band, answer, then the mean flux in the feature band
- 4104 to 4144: -0.15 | 73.6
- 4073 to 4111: -0.21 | 71.9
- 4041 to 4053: -0.25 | 65.9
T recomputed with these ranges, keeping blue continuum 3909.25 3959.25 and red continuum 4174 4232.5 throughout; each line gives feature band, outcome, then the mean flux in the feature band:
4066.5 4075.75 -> -2.1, 69.4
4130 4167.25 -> -5.0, 74.3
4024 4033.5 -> -3.5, 70.6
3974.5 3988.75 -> -3.7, 58.1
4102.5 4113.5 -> -1.7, 70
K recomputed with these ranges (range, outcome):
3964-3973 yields 9.244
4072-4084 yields 60.25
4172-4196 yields 61.55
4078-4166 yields 51.62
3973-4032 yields 38.42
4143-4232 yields 33.01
